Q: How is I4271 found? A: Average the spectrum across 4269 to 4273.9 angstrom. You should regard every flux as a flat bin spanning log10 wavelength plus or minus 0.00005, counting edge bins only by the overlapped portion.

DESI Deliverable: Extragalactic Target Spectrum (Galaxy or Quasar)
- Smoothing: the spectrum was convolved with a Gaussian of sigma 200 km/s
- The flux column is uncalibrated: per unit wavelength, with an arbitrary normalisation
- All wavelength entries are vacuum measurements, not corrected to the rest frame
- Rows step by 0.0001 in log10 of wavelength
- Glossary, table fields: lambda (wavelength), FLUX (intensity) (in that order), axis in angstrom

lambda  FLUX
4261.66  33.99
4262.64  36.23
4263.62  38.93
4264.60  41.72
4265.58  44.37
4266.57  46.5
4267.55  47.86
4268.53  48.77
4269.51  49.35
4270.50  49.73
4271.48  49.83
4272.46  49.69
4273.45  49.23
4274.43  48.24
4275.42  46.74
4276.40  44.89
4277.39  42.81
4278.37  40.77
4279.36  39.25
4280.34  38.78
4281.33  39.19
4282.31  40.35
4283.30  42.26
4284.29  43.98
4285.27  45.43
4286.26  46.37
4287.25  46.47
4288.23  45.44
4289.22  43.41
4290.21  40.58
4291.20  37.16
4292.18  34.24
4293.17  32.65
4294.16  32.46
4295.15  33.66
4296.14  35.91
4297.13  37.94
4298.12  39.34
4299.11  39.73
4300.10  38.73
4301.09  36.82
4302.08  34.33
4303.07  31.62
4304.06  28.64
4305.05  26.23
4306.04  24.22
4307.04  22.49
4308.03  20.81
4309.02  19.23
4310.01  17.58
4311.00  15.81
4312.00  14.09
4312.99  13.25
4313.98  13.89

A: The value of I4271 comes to 49.5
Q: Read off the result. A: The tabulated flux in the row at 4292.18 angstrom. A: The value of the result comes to 34.24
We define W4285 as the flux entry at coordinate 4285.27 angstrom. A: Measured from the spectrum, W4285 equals 45.43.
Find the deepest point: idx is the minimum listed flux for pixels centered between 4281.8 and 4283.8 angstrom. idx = 40.35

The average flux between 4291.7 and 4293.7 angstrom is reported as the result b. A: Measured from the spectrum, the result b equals 33.4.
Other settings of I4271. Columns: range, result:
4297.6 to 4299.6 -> 39.5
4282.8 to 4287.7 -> 44.8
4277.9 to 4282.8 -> 39.7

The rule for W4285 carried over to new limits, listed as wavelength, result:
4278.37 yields 40.77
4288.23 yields 45.44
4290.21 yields 40.58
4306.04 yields 24.22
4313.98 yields 13.89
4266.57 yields 46.5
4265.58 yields 44.37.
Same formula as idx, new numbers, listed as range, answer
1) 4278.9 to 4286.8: 38.78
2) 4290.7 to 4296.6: 32.46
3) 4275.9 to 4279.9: 39.25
